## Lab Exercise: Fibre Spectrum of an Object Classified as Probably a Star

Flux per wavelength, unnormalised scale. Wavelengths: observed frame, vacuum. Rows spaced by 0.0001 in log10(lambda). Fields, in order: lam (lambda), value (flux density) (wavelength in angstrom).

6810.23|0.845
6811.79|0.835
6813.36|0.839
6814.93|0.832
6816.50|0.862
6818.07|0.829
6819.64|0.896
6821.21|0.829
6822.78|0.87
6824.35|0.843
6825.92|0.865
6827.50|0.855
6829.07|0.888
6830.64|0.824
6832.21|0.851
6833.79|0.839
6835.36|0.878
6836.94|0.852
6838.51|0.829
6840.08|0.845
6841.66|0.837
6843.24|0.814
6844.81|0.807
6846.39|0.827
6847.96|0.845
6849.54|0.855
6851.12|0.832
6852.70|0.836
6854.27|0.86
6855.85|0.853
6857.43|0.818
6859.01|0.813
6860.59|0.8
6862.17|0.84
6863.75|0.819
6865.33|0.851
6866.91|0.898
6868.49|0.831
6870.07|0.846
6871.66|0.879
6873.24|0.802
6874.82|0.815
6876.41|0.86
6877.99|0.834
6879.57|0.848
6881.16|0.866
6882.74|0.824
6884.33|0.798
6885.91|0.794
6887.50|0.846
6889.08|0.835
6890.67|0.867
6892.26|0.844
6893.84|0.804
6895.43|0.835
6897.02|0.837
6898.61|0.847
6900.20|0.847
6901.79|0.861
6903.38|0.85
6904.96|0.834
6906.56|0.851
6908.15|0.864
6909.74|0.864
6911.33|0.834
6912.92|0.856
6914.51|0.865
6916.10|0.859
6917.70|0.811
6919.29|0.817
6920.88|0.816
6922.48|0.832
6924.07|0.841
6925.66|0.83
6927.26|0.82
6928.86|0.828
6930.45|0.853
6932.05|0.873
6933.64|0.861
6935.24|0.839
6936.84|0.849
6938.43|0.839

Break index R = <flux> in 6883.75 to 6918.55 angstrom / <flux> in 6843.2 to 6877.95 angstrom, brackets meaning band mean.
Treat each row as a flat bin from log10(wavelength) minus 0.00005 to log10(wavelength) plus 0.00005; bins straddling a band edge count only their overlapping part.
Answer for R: 1.0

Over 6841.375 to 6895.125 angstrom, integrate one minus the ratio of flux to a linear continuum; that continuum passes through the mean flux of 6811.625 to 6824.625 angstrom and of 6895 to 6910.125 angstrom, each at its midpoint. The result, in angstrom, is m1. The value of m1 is 0.9 angstrom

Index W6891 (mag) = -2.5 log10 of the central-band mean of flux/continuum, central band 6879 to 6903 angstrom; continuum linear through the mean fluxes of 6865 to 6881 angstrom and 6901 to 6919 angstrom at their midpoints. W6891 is 0.01 mag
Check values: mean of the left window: 0.847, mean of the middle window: 0.837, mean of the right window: 0.849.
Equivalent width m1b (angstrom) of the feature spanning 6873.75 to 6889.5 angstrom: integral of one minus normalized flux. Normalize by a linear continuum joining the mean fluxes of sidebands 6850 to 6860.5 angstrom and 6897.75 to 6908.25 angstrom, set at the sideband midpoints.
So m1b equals 0.2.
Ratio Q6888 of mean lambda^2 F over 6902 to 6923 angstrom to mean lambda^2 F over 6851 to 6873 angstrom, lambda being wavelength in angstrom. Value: 1.02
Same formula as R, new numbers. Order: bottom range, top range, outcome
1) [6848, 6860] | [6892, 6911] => 1.01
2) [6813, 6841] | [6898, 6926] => 0.99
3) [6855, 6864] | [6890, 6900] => 1.02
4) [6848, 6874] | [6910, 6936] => 1.00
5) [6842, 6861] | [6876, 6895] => 1.00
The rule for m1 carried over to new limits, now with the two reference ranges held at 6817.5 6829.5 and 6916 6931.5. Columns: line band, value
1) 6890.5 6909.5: -0.19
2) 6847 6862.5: 0.27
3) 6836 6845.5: 0.25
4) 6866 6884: -0.01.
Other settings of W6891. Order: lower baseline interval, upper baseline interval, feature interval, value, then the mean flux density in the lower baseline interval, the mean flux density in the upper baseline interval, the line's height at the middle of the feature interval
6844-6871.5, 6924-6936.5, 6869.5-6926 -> 0.00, 0.838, 0.843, 0.841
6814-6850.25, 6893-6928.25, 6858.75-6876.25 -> 0.01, 0.847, 0.84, 0.843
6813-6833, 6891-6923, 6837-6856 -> 0.02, 0.853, 0.842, 0.85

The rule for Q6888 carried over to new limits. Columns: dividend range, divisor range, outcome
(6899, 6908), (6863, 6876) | 1.02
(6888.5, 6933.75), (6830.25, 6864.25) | 1.03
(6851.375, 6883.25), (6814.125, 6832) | 1.00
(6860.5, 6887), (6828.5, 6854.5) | 1.00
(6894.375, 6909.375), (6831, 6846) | 1.03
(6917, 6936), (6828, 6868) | 1.02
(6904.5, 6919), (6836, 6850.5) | 1.04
